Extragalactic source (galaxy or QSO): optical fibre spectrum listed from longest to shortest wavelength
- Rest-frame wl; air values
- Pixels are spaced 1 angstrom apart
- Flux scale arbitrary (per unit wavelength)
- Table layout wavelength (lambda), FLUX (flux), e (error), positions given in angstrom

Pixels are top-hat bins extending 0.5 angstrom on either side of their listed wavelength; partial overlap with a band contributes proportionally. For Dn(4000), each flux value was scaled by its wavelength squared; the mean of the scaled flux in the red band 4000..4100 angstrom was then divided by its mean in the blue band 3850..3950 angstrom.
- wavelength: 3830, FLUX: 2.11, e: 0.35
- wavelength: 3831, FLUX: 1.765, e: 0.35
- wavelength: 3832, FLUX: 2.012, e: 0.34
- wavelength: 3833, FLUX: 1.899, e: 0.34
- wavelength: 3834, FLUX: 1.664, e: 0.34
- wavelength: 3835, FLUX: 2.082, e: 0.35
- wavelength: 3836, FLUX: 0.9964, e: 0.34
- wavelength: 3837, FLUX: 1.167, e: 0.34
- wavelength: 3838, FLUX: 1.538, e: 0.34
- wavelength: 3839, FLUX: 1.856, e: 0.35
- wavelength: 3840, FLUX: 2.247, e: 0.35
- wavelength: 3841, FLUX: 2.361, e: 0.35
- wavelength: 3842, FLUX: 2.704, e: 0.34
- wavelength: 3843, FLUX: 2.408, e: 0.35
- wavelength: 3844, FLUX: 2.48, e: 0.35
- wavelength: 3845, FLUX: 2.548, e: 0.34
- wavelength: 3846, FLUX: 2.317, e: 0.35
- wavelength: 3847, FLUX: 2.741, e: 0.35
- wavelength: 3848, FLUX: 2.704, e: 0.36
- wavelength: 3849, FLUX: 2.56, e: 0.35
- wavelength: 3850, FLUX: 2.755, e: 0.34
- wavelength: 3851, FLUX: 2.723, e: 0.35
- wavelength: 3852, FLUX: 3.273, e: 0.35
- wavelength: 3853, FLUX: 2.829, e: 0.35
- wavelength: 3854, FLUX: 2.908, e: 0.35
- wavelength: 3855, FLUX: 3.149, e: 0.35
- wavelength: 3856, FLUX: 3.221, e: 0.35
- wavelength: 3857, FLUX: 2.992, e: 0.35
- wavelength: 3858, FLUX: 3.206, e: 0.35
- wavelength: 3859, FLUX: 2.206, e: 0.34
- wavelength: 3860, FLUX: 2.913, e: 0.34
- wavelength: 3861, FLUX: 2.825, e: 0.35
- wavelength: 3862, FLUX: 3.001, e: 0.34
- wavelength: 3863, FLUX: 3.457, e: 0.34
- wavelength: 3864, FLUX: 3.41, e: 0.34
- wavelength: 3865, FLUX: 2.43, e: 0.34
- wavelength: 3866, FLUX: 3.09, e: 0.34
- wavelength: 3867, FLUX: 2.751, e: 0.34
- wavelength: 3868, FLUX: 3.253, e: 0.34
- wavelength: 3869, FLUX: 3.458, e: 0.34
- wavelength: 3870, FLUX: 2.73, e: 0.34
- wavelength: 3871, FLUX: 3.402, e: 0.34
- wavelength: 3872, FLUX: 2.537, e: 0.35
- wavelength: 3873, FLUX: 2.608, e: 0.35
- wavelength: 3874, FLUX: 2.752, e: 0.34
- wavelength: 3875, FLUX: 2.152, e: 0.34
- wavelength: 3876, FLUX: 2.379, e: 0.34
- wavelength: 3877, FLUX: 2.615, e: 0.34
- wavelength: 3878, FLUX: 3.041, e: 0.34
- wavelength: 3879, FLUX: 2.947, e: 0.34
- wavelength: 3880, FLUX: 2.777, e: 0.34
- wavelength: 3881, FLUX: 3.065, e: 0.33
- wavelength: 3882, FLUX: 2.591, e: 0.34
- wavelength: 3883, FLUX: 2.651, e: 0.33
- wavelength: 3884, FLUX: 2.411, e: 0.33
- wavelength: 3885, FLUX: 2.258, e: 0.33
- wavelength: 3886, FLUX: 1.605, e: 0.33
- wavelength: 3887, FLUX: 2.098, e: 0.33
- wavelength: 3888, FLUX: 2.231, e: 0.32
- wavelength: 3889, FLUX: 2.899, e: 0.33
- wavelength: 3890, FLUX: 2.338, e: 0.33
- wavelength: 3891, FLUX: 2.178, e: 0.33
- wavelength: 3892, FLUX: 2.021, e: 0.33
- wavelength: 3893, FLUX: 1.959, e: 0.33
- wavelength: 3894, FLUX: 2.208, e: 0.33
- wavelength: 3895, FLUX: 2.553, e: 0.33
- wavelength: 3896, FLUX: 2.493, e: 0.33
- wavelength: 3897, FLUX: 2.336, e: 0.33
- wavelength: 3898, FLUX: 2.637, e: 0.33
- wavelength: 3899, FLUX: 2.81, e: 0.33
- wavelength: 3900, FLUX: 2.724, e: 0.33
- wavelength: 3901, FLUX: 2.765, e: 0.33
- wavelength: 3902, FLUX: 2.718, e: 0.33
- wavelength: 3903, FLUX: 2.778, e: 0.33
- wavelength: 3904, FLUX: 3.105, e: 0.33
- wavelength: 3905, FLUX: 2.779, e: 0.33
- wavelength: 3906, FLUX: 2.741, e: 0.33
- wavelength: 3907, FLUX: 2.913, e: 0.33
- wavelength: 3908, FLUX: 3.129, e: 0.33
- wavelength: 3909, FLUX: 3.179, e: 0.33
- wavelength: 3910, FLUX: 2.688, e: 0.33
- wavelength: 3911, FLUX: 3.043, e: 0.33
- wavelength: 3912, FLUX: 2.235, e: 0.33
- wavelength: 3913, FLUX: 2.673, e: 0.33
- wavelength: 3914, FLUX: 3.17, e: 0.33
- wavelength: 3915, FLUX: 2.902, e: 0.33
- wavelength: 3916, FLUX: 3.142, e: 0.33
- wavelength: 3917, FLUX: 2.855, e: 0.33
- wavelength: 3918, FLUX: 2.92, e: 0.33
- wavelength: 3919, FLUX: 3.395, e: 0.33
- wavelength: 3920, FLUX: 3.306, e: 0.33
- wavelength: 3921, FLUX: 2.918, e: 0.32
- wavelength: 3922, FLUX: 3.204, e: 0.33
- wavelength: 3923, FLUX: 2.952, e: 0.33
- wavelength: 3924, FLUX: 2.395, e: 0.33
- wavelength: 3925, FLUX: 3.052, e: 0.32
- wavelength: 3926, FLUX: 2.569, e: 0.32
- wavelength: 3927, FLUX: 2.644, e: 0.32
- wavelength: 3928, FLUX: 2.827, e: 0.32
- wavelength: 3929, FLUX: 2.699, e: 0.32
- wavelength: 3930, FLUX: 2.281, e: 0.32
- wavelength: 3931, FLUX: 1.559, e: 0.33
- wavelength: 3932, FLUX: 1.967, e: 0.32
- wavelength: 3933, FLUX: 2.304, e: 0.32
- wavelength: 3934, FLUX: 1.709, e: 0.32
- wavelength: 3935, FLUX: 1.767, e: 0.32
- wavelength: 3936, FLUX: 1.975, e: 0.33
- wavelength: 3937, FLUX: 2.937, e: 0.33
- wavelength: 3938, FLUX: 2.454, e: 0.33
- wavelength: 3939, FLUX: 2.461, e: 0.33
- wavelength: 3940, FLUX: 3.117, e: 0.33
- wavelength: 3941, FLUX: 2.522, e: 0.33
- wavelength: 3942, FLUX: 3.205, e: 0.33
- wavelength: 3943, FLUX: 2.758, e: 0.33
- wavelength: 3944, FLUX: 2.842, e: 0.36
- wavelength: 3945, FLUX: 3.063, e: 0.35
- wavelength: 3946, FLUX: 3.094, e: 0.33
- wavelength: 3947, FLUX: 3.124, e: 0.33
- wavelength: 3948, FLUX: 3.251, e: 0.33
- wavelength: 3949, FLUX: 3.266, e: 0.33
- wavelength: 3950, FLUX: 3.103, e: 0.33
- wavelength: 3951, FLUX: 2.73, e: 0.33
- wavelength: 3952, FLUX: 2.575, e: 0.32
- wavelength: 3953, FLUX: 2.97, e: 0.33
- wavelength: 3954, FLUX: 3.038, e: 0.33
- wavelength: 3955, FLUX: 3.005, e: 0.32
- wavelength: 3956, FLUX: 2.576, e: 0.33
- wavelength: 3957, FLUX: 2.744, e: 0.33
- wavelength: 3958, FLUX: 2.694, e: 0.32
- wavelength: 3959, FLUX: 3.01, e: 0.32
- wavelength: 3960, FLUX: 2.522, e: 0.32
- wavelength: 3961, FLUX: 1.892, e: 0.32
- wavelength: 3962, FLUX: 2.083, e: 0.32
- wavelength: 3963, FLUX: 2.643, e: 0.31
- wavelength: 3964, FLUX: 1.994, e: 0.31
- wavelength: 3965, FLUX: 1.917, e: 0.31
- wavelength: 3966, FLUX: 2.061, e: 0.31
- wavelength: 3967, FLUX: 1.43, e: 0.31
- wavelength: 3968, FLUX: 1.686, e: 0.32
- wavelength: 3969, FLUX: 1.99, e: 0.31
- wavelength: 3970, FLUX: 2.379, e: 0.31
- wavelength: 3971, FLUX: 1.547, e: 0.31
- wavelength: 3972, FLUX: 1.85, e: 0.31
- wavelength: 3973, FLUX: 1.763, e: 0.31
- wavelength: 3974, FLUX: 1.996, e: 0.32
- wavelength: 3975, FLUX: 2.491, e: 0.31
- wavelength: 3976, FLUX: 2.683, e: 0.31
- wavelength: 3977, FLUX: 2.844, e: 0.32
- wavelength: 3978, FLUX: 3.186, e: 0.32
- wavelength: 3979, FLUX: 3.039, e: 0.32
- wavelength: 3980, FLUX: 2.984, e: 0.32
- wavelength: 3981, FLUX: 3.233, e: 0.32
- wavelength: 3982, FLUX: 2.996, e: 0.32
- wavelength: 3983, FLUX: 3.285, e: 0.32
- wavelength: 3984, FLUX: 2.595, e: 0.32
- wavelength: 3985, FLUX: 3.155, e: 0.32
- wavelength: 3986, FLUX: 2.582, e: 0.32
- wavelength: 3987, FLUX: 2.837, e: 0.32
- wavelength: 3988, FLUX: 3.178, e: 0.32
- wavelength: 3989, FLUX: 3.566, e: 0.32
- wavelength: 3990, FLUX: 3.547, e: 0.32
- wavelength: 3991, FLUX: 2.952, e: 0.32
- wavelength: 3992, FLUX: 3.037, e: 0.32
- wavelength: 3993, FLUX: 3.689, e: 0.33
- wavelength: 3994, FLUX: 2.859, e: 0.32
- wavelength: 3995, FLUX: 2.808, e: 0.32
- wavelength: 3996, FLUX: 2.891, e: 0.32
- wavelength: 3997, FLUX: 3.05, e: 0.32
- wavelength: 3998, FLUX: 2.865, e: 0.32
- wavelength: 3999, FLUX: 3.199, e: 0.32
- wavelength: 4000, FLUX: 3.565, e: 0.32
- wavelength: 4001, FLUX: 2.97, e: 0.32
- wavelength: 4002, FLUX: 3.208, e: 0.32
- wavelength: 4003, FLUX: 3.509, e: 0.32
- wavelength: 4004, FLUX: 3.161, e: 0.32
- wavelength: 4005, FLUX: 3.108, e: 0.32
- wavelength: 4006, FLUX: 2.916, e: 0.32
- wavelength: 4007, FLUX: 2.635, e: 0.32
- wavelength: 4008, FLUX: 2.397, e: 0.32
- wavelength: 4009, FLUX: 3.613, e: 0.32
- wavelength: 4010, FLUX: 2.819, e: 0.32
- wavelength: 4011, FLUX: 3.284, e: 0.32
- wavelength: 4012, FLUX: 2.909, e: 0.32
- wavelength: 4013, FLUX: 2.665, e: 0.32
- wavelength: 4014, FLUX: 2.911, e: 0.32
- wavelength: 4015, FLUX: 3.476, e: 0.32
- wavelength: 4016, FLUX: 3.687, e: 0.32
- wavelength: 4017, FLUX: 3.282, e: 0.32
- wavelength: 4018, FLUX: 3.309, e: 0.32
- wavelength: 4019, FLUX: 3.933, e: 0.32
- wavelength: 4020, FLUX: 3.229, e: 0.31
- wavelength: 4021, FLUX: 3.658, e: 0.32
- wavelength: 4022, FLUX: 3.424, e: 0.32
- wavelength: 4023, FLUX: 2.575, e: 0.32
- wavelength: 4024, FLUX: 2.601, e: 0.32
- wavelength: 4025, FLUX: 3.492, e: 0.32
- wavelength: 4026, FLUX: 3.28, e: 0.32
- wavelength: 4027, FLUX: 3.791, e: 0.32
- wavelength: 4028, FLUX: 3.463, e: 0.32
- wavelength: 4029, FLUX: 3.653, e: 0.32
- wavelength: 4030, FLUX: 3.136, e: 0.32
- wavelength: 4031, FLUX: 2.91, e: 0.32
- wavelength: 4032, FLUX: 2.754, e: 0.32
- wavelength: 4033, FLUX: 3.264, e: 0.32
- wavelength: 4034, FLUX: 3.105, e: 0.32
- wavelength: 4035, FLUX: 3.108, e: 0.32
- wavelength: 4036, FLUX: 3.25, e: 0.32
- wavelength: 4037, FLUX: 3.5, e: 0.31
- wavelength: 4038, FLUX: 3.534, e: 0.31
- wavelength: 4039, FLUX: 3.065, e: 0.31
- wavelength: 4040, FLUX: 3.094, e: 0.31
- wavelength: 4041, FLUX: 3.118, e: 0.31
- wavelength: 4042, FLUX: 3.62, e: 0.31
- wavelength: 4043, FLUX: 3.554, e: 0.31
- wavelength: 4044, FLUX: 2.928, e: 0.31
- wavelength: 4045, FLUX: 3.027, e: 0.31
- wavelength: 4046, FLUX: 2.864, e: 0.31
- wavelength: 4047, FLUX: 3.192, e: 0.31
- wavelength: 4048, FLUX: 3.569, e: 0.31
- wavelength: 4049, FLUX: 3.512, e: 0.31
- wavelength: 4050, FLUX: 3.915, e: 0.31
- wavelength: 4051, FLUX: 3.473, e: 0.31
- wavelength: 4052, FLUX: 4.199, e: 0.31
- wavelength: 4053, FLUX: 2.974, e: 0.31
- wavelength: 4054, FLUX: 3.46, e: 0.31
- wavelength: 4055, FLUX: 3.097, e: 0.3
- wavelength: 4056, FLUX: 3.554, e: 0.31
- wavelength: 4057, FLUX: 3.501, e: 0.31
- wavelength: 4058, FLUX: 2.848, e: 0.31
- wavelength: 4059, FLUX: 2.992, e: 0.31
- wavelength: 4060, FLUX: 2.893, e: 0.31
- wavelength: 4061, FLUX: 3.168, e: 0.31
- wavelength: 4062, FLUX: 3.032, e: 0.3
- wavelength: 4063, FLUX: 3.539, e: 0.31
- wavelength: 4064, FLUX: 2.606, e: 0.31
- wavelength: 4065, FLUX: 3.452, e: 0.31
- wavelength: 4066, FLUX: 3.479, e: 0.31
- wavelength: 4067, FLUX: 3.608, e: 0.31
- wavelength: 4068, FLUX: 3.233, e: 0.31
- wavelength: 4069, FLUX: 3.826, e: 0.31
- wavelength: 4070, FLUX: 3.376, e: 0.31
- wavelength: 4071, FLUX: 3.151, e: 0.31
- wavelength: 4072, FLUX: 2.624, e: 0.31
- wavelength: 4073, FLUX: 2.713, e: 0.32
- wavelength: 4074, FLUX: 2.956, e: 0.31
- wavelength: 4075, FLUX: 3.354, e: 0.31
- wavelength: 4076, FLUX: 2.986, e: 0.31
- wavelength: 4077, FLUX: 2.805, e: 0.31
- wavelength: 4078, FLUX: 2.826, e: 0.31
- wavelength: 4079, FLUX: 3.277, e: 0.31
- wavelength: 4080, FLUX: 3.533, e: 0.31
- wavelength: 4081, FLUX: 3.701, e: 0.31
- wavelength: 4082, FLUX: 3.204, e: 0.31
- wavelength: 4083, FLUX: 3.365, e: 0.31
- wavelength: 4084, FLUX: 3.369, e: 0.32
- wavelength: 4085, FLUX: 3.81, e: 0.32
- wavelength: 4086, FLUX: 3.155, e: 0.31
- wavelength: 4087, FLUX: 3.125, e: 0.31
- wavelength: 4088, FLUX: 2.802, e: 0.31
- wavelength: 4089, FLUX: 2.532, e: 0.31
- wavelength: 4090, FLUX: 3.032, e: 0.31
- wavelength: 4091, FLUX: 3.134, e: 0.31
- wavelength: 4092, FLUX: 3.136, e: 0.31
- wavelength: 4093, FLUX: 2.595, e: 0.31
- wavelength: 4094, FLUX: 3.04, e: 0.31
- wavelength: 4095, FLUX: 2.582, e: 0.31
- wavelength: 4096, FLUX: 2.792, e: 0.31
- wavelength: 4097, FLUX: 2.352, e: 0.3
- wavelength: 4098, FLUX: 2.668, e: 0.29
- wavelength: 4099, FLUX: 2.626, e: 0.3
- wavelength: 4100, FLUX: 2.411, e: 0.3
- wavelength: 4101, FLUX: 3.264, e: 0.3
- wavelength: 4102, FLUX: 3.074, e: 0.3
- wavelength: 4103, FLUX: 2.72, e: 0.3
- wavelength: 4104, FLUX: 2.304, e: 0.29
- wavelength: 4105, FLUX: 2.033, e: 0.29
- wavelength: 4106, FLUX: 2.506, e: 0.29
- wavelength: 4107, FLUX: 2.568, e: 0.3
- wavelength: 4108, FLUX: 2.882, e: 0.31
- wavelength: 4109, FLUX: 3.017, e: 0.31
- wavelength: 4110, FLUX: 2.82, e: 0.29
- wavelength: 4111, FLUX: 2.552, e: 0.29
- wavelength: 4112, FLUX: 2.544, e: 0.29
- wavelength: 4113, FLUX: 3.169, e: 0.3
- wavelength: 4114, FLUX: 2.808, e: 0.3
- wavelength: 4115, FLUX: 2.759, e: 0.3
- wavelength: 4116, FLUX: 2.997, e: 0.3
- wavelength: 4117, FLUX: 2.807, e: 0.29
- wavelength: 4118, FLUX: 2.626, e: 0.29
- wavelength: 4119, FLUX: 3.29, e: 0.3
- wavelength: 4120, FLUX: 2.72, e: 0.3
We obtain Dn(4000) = 1.3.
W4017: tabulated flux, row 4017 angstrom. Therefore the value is 3.282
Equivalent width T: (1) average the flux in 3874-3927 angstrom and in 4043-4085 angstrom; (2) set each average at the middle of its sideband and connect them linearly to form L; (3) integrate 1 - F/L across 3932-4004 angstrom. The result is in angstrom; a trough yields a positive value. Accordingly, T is 5.2 angstrom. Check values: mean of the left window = 2.68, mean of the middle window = 2.71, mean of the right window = 3.26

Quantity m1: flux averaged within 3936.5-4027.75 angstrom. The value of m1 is 2.87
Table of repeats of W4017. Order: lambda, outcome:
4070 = 3.376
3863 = 3.457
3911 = 3.043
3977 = 2.844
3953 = 2.97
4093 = 2.595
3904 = 3.105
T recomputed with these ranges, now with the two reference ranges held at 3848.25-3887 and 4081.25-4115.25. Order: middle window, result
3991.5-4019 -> -2.8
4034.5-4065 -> -4.7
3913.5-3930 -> -0.6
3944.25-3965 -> 0.5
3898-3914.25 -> -0.1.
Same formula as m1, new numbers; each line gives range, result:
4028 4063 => 3.27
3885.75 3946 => 2.64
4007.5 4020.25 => 3.19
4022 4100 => 3.17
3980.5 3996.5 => 3.08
